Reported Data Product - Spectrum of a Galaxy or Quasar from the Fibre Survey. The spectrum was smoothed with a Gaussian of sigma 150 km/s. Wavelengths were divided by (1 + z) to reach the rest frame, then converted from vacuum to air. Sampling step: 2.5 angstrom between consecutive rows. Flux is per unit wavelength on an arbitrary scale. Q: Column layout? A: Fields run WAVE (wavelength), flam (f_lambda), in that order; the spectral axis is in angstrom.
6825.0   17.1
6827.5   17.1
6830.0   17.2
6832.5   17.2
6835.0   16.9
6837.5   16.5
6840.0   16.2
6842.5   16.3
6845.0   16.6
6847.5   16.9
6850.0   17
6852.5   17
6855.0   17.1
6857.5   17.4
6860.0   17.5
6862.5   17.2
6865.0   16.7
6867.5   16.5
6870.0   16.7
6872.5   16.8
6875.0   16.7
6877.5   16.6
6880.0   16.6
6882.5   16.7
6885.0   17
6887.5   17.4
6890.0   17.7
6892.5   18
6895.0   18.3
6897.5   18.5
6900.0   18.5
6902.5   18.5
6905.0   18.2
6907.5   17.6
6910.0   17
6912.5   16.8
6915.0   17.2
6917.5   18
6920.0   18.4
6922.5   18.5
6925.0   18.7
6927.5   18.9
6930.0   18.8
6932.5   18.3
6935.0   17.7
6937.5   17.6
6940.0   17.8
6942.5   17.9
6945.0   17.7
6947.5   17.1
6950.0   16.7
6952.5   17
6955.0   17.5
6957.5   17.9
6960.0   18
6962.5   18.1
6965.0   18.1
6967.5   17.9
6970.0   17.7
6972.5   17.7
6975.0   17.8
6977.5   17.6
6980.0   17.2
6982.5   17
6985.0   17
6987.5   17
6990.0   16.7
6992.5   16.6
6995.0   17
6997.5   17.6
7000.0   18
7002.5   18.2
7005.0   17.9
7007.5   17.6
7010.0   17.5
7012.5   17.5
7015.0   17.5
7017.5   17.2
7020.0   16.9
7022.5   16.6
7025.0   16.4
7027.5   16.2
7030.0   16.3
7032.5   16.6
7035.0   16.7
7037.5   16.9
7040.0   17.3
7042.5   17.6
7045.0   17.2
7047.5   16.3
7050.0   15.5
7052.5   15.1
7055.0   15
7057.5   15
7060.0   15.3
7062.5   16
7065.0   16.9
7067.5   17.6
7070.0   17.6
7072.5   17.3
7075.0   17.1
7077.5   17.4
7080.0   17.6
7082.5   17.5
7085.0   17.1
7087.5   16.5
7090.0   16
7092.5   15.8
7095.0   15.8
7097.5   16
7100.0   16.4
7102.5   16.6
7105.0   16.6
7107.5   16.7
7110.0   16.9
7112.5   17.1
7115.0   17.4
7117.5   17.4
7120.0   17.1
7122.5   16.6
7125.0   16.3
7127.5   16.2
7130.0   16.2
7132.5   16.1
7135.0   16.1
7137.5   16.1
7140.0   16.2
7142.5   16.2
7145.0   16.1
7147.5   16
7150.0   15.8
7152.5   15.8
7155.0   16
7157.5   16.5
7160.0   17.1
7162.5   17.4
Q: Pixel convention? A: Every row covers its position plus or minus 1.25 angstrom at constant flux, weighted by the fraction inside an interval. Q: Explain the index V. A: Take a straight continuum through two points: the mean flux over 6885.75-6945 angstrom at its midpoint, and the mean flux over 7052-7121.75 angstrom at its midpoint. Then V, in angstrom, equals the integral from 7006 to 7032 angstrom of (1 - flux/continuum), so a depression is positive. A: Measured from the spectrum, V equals 0.3 angstrom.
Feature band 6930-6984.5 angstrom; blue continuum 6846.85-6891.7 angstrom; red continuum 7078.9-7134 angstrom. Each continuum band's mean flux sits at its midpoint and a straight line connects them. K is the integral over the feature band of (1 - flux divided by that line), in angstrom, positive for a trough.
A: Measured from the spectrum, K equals -2.59 angstrom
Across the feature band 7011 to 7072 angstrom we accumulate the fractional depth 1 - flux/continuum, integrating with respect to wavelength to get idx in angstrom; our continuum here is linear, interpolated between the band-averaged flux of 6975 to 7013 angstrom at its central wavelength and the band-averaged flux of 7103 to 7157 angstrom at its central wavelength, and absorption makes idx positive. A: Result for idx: 1.7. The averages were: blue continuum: 17.4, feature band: 16.6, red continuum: 16.4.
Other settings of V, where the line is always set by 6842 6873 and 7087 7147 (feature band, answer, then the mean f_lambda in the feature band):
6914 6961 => -3.13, 17.9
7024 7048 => -0.27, 16.8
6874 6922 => -2.12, 17.6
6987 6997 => -0.12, 16.9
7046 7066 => 1.09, 15.6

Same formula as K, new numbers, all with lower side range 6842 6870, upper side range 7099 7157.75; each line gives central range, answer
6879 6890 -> -0.1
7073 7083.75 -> -0.6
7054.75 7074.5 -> 0.1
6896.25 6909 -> -1.0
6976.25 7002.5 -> -0.8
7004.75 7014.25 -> -0.5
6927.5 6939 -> -1.0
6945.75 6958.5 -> -0.4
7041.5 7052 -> 0.0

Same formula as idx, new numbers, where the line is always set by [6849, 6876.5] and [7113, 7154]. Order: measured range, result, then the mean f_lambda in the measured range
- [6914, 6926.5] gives -1.0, 18.2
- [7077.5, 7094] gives -0.3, 16.8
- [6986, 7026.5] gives -1.5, 17.3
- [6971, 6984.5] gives -0.6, 17.4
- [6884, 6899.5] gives -0.9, 17.9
